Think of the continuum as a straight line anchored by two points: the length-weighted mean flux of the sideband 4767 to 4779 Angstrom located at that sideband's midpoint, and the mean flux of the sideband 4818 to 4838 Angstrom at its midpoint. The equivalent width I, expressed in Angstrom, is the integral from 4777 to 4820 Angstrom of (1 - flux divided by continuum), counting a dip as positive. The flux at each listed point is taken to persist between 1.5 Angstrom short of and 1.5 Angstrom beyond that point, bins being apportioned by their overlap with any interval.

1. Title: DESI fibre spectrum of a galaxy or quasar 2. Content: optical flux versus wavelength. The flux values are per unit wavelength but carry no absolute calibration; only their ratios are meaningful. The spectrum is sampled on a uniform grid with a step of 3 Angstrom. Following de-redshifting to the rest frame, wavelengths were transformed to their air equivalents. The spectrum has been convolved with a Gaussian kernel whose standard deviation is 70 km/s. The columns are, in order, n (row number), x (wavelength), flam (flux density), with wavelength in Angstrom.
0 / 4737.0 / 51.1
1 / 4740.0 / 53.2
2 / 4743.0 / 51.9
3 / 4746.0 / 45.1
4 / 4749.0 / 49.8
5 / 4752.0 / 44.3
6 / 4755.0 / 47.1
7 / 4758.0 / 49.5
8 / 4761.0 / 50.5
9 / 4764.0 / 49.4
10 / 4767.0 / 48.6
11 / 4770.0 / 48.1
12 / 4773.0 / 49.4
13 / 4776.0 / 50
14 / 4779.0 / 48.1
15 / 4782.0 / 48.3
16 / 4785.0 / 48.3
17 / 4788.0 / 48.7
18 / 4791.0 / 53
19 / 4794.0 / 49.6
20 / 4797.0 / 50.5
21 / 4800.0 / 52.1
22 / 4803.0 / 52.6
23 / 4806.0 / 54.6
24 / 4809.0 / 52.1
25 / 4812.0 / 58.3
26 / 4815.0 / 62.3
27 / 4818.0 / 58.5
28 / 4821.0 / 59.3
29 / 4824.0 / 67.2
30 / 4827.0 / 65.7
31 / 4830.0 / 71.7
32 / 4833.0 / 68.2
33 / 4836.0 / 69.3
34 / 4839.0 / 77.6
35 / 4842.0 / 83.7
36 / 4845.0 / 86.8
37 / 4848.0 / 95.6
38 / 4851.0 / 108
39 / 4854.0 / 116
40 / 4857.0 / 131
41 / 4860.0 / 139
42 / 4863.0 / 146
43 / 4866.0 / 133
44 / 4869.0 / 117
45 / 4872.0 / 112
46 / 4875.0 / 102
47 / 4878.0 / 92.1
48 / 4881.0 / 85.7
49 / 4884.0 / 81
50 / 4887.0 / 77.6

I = 3.3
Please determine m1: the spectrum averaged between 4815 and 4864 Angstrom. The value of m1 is 88.8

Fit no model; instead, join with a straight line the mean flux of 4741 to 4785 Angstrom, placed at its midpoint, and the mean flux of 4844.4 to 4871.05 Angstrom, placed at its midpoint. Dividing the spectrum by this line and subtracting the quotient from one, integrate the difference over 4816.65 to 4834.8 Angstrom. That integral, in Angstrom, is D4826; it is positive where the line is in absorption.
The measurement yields 5.8 Angstrom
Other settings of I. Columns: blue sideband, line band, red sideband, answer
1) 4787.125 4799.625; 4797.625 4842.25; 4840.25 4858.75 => 7.5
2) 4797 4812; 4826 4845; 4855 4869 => 4.5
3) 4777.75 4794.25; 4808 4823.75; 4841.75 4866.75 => 3.9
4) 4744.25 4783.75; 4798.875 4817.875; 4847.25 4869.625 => 6.4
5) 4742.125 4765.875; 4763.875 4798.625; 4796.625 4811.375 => 1.0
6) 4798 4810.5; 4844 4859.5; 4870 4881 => -4.6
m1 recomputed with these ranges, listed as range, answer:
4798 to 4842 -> 62.7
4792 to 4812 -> 52.4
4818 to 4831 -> 64.9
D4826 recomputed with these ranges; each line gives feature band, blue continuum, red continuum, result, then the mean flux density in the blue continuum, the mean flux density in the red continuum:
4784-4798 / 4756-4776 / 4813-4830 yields 1.4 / 49.3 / 63.3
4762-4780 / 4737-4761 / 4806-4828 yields 1.2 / 49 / 60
